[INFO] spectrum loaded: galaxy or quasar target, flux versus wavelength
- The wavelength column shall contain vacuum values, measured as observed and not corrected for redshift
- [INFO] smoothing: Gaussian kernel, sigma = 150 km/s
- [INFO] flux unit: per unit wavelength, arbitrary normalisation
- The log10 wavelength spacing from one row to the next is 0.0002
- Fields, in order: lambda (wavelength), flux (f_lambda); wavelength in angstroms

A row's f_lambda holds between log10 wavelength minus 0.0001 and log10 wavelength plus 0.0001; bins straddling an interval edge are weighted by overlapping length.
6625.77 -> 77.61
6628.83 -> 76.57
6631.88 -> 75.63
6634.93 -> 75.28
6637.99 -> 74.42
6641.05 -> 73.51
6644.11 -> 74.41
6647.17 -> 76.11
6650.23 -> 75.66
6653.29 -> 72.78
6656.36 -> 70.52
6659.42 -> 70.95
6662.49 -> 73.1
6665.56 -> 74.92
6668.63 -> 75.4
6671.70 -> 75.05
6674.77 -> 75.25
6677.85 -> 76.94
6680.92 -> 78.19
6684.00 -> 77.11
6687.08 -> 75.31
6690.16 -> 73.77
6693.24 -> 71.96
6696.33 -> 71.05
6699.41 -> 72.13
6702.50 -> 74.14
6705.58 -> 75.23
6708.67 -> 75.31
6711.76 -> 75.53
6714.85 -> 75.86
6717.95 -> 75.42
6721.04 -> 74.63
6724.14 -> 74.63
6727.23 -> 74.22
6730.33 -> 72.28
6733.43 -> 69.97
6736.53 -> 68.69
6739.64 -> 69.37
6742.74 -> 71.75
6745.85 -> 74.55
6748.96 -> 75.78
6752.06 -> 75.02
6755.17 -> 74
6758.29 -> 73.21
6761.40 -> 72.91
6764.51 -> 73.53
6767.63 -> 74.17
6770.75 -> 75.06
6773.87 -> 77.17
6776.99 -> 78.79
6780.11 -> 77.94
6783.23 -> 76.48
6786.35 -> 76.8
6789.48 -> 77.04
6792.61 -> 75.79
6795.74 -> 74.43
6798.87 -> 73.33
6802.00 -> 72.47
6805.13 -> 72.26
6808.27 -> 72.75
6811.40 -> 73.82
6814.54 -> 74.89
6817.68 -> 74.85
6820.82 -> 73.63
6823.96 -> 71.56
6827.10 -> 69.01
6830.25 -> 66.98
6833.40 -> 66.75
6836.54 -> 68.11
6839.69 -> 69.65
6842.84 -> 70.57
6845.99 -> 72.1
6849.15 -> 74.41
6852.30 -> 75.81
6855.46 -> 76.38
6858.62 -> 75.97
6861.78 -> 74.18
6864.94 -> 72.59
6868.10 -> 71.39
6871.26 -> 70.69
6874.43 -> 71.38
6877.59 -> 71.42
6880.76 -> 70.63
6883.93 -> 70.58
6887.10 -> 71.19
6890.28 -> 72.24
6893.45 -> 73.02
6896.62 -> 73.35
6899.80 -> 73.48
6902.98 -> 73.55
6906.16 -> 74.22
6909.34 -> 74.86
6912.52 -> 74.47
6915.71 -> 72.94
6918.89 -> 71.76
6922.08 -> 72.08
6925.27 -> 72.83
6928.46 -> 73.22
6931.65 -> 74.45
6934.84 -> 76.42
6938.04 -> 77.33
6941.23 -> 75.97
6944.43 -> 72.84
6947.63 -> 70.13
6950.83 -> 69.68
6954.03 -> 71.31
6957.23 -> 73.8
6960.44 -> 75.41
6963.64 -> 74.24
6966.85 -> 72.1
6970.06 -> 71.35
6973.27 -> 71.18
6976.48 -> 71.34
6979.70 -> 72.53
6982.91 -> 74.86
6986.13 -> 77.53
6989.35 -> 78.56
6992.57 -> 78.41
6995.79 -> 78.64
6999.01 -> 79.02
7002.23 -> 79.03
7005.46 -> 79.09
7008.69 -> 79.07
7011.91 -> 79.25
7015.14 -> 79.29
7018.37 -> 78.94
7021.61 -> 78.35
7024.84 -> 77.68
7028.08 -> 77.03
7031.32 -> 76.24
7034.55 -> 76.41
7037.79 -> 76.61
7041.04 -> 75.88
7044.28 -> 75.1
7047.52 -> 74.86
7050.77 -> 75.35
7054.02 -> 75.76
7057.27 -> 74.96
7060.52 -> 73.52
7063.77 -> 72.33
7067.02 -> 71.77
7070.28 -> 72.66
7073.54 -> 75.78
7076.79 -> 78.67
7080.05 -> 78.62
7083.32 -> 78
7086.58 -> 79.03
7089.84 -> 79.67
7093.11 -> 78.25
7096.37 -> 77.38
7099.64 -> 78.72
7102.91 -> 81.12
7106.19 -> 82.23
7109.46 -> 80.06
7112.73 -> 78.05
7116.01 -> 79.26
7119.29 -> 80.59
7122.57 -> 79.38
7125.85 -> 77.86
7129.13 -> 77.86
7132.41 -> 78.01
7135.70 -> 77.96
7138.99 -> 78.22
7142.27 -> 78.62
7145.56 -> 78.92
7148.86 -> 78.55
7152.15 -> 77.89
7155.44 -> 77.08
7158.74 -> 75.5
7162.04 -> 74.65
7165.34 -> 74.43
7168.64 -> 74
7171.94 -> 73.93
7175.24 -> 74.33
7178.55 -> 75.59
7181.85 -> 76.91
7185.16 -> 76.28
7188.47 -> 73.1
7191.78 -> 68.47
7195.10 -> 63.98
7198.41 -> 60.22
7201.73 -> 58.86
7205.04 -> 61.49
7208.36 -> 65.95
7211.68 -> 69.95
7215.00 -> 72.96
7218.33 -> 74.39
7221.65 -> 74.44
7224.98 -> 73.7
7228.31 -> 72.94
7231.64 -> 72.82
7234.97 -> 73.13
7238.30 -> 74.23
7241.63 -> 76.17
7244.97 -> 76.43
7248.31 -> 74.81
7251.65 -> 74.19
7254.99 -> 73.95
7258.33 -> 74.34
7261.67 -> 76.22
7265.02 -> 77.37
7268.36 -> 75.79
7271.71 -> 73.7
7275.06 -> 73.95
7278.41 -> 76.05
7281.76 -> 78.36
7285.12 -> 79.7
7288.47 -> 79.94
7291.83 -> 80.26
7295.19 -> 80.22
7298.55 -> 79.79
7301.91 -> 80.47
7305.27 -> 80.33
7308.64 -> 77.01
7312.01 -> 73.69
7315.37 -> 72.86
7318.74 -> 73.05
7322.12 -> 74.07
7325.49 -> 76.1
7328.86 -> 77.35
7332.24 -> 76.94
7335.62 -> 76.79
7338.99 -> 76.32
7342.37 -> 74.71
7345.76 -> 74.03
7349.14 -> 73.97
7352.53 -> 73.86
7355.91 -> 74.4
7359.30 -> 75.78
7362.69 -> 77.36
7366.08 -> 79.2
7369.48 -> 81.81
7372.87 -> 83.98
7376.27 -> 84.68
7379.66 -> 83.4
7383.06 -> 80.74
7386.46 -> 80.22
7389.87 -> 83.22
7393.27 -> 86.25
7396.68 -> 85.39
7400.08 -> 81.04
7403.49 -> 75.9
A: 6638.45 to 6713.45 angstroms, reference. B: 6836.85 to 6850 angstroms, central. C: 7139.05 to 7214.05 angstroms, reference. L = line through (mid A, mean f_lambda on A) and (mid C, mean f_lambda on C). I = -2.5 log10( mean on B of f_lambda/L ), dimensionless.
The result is 0.04 mag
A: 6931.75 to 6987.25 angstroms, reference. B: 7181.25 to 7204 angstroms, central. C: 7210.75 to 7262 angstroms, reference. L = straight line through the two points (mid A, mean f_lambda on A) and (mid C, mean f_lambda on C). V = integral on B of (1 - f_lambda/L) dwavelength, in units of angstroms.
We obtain 1.9 angstroms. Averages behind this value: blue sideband 73.4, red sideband 74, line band 67.7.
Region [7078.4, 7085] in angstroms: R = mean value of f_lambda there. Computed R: 78.2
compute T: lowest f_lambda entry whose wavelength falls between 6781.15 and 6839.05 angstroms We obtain 66.75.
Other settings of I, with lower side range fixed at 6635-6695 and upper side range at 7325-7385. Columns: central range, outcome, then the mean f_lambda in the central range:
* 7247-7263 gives 0.04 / 74.7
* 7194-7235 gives 0.13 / 68.7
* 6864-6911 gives 0.05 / 72.3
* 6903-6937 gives 0.03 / 73.8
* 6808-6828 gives 0.03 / 73.1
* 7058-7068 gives 0.05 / 72.9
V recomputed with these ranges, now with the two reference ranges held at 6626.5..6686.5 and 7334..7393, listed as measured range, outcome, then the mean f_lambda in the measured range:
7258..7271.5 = 0.4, 75.9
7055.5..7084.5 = 0.8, 75.1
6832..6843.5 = 1.1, 68.7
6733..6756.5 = 0.9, 72.5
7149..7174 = 0.7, 75.5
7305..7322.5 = 0.8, 74.8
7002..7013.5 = -0.4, 79.1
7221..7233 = 0.7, 73.4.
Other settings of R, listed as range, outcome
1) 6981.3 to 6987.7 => 76.2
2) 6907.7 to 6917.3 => 74.1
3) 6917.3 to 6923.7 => 71.9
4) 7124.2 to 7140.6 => 78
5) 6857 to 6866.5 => 74.2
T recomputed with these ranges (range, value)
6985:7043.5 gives 75.88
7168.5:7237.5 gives 58.86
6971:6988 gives 71.18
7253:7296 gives 73.7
